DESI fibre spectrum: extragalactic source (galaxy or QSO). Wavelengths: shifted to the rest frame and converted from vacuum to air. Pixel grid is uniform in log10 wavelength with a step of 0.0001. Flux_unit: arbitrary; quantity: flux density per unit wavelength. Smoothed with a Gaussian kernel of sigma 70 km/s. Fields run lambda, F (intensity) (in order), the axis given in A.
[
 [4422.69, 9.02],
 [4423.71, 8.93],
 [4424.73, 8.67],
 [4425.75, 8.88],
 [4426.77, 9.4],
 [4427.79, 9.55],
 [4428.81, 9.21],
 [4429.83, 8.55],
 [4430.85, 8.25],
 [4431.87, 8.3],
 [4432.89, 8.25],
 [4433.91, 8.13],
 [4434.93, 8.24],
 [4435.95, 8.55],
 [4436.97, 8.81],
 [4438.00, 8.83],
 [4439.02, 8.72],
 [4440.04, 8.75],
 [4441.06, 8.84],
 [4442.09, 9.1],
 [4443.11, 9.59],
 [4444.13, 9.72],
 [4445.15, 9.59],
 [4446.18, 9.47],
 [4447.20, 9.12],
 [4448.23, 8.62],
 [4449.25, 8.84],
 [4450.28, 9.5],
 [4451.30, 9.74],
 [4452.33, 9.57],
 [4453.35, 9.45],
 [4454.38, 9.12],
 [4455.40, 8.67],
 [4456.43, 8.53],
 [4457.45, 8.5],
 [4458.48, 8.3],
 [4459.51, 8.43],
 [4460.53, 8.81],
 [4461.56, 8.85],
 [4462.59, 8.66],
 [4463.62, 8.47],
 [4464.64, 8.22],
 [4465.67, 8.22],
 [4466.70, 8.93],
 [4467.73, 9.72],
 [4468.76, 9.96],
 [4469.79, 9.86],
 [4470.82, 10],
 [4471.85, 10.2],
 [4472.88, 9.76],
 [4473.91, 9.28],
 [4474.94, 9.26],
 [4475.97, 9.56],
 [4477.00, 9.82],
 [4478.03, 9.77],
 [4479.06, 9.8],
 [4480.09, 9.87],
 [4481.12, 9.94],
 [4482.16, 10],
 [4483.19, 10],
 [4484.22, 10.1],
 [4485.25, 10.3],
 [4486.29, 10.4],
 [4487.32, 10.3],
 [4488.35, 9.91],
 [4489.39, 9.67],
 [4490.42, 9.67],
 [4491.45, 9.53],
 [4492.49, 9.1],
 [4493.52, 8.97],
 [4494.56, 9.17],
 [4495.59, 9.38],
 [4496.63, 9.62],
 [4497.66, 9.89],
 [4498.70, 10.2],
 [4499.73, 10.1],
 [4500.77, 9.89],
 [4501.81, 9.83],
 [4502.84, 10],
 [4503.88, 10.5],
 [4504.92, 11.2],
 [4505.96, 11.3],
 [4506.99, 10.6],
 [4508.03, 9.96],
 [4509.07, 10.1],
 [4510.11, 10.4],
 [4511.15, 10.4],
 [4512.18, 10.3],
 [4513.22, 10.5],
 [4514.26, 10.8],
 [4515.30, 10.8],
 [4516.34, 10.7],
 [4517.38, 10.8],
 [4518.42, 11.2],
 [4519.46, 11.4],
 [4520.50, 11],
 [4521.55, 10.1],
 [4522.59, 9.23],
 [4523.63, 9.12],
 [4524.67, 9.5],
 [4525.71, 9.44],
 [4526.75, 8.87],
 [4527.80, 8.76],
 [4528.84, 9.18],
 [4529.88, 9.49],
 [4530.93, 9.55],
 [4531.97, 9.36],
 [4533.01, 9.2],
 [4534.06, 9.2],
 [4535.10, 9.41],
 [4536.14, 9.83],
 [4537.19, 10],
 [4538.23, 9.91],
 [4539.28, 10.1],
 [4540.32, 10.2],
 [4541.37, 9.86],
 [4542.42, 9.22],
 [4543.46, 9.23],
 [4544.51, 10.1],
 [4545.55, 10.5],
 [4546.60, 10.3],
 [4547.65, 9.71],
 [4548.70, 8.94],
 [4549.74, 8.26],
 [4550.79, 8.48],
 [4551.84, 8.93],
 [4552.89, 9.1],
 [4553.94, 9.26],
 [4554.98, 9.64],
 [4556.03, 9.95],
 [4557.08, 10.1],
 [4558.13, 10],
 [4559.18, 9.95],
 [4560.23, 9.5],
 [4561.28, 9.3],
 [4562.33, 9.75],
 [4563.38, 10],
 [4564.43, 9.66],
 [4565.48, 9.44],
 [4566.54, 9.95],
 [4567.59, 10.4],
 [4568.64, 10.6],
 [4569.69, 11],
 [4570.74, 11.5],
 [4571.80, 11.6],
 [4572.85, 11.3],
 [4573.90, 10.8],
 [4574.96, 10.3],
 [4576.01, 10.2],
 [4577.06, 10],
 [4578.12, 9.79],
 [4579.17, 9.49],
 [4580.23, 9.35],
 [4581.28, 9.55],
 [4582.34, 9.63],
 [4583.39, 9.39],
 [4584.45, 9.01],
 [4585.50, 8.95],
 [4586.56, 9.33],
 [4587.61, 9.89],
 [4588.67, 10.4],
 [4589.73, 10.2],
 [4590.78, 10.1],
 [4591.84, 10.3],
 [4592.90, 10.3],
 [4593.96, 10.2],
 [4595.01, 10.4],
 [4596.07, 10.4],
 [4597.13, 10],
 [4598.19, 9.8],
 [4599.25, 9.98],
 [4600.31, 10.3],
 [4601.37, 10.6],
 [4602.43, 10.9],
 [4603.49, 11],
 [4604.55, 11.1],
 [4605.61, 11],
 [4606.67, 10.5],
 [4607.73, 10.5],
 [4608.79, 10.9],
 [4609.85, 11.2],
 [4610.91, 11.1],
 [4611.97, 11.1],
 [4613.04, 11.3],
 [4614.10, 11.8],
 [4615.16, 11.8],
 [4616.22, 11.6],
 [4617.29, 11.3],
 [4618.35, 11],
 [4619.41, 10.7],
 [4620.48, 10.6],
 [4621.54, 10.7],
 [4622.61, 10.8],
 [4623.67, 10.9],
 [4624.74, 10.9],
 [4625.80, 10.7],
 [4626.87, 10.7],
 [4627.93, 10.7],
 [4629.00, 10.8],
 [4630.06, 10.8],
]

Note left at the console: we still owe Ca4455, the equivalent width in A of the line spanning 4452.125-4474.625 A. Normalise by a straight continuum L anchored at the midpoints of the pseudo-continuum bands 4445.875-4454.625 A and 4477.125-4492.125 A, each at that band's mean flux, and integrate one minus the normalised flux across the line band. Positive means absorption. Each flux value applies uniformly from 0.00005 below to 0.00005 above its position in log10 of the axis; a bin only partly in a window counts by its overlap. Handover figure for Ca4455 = 1.1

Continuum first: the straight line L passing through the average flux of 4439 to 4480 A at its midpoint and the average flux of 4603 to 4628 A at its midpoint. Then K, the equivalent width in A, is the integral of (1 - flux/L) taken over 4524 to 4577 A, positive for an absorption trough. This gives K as 2.5 A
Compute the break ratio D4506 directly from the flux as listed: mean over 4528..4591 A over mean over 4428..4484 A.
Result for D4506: 1.07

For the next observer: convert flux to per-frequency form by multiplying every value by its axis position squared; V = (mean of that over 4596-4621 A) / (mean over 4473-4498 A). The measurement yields 1.18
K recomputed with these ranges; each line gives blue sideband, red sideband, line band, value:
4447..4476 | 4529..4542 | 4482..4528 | -3.17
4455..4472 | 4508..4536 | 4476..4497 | -0.97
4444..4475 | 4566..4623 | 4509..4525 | -1.17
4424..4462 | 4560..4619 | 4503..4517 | -1.45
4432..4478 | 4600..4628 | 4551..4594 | 2.16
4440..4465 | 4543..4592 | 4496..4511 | -1.41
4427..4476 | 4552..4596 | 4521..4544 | 0.39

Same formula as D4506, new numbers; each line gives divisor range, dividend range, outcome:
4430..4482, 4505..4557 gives 1.08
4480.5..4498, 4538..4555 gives 0.97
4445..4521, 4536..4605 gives 1.02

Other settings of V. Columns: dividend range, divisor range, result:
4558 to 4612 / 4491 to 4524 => 1.04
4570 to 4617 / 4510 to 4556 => 1.10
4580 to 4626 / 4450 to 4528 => 1.13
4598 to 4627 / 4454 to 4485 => 1.25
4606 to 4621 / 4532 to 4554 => 1.20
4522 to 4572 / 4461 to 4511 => 1.02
